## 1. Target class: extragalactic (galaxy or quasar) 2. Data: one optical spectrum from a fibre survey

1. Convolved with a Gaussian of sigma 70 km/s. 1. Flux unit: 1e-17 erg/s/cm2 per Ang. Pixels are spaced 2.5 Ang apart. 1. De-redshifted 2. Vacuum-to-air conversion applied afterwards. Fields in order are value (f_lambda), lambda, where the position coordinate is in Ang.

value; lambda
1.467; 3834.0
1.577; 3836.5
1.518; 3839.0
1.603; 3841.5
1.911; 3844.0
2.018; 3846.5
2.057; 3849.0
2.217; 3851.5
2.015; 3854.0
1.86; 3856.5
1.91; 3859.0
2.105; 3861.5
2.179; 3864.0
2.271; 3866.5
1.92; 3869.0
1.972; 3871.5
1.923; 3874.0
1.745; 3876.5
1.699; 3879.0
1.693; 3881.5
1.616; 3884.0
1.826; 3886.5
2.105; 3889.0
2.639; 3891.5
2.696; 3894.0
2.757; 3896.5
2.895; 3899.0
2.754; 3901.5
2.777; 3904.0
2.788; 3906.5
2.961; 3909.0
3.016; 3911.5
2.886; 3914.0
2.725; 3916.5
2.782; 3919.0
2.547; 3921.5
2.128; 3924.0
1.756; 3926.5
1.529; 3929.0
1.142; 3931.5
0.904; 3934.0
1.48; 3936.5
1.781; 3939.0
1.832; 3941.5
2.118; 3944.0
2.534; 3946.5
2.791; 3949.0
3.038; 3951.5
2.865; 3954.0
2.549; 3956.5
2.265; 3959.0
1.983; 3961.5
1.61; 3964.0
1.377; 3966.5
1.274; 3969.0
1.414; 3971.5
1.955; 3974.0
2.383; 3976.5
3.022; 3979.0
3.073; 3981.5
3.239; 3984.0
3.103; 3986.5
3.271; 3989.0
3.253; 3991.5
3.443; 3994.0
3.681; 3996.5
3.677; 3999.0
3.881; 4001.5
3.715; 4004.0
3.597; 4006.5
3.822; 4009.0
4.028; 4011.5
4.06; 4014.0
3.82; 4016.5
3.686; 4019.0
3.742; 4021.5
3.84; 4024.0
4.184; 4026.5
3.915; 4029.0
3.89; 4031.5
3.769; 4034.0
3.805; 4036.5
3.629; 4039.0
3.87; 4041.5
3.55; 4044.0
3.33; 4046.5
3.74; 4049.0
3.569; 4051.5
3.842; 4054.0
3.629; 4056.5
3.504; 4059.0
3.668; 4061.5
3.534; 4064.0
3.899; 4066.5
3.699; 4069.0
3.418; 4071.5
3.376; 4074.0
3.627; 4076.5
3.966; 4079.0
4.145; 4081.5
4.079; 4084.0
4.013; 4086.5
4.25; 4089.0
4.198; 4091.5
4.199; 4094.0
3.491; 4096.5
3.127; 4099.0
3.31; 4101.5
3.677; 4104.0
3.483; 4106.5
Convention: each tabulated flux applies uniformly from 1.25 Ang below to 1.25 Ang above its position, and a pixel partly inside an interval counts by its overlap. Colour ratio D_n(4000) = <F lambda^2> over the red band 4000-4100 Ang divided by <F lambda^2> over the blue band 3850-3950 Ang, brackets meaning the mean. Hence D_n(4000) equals 1.9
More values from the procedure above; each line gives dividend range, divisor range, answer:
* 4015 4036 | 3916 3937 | 2.17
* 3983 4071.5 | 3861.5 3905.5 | 1.79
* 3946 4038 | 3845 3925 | 1.44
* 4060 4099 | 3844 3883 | 2.16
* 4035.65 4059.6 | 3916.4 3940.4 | 2.11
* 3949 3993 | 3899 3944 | 1.13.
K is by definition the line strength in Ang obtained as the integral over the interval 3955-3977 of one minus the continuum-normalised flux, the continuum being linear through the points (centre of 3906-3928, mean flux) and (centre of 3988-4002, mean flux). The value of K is 9.1 Ang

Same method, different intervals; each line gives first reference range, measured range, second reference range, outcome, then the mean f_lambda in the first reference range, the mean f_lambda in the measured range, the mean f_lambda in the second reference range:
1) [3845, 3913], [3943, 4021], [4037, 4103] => 3.38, 2.24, 2.93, 3.72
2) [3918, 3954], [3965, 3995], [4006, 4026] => 5.18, 2.05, 2.55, 3.85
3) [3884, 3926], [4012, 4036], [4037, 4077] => -3.41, 2.6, 3.88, 3.62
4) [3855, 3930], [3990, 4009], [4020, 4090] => -2.07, 2.28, 3.62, 3.77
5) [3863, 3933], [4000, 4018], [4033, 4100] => -3.35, 2.27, 3.84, 3.74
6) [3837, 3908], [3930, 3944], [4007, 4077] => 6.39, 2.12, 1.49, 3.73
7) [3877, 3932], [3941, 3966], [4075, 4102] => 3.72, 2.36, 2.34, 3.87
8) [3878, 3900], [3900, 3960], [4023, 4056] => 6.33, 2.21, 2.33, 3.76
